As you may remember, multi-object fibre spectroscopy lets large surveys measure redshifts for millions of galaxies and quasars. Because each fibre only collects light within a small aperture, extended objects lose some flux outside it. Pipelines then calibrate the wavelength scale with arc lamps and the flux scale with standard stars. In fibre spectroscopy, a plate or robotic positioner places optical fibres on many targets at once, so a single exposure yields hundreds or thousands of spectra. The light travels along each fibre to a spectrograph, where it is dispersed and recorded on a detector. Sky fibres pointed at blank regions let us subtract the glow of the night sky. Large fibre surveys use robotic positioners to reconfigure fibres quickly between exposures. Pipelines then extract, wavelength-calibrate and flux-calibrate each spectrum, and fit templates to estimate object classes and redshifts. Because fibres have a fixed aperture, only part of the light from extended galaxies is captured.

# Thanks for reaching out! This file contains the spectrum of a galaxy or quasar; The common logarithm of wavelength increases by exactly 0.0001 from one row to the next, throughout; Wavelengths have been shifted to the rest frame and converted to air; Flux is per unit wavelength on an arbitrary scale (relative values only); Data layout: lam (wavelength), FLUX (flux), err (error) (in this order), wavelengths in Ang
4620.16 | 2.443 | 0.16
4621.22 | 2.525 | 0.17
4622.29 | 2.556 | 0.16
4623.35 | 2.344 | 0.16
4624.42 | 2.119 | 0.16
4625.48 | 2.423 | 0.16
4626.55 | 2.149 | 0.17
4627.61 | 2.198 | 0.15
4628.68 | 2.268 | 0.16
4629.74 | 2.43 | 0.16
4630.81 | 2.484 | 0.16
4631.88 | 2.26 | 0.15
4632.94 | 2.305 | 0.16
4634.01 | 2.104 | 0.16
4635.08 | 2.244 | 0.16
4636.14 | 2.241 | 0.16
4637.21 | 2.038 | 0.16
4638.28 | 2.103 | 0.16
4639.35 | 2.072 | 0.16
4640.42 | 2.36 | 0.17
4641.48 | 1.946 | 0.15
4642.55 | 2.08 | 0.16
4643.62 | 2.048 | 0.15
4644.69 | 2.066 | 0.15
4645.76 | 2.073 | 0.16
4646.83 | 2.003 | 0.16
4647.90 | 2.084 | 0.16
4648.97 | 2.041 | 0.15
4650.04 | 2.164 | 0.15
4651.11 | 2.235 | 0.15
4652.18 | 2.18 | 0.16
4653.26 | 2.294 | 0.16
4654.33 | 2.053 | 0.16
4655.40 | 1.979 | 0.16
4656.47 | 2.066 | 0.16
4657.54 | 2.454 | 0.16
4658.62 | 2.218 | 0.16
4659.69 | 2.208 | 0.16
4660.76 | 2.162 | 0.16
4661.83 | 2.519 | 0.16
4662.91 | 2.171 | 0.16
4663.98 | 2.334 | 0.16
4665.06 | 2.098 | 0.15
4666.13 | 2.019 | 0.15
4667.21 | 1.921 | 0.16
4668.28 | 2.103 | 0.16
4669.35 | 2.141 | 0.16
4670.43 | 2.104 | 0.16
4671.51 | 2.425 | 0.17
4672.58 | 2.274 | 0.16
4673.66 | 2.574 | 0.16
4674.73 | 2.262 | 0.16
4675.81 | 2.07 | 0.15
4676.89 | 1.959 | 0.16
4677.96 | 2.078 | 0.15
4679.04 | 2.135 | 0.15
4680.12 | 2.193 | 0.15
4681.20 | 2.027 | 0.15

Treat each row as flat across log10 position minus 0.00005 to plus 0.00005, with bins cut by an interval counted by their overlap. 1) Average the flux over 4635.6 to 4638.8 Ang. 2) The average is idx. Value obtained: 2.13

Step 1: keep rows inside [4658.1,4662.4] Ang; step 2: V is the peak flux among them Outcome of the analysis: 2.519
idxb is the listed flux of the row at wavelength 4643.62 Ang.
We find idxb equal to 2.048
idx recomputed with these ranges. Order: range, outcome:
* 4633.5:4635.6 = 2.17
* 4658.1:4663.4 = 2.26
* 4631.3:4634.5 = 2.23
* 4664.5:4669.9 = 2.06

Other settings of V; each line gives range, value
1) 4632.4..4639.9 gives 2.305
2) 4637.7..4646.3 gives 2.36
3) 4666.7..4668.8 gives 2.103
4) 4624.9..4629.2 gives 2.423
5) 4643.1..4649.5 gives 2.084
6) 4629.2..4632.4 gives 2.484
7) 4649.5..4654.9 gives 2.294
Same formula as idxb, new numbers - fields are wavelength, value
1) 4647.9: 2.084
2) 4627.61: 2.198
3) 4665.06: 2.098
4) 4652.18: 2.18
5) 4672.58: 2.274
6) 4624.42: 2.119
